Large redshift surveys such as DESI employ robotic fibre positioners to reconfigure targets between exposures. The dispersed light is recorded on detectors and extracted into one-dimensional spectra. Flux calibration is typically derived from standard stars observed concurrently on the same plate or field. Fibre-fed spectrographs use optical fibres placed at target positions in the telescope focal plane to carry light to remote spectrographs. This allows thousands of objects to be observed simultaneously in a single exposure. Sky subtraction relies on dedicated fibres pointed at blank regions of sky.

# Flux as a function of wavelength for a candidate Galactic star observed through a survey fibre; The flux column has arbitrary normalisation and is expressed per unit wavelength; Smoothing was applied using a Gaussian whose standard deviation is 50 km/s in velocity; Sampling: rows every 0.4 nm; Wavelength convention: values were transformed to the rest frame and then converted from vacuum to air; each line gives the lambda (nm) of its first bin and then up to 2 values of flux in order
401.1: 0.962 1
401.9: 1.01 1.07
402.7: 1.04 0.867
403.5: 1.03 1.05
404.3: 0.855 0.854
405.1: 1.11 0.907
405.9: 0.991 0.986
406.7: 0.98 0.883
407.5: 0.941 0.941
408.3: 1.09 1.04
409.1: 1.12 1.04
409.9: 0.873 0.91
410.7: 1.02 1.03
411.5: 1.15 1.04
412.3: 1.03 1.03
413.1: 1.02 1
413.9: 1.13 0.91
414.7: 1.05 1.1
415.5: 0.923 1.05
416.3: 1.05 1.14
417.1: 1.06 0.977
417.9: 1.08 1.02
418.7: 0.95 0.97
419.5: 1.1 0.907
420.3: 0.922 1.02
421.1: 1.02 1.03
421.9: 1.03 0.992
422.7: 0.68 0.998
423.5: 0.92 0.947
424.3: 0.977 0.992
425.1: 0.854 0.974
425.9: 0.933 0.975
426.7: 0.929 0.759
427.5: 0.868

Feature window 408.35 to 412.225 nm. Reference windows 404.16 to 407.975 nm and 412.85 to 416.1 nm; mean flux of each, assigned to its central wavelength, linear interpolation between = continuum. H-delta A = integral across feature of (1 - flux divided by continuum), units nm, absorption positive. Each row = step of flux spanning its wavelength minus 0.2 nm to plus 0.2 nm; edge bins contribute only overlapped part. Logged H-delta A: -0.17 nm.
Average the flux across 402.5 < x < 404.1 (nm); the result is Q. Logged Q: 0.997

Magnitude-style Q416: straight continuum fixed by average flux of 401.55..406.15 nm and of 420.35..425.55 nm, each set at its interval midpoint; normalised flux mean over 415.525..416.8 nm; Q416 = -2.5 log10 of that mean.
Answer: -0.10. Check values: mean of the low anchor 0.981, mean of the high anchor 0.955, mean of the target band 1.05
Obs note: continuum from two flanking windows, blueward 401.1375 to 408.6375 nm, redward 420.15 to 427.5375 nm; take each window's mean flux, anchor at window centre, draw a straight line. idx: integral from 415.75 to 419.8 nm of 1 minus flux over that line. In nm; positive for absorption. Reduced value -0.36 nm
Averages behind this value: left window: 0.979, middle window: 1.04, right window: 0.94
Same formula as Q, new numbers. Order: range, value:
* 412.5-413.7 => 1.02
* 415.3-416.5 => 1.01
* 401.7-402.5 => 1.04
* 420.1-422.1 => 1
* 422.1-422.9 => 0.836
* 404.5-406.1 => 0.966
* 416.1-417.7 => 1.06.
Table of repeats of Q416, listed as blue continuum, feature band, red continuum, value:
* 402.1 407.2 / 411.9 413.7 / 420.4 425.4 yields -0.06 mag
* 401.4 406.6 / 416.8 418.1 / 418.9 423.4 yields -0.08 mag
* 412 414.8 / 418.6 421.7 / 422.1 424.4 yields -0.05 mag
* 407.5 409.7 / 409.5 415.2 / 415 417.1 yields 0.02 mag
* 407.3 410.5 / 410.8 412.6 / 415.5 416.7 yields -0.05 mag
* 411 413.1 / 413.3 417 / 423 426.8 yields -0.01 mag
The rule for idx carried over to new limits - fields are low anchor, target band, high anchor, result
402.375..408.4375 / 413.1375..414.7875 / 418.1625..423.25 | -0.08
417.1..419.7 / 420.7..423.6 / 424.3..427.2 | 0.04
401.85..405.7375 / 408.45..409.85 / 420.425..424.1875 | -0.11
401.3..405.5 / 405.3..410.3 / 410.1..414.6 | 0.12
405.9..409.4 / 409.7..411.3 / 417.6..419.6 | 0.07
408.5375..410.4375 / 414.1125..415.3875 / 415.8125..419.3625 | 0.01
